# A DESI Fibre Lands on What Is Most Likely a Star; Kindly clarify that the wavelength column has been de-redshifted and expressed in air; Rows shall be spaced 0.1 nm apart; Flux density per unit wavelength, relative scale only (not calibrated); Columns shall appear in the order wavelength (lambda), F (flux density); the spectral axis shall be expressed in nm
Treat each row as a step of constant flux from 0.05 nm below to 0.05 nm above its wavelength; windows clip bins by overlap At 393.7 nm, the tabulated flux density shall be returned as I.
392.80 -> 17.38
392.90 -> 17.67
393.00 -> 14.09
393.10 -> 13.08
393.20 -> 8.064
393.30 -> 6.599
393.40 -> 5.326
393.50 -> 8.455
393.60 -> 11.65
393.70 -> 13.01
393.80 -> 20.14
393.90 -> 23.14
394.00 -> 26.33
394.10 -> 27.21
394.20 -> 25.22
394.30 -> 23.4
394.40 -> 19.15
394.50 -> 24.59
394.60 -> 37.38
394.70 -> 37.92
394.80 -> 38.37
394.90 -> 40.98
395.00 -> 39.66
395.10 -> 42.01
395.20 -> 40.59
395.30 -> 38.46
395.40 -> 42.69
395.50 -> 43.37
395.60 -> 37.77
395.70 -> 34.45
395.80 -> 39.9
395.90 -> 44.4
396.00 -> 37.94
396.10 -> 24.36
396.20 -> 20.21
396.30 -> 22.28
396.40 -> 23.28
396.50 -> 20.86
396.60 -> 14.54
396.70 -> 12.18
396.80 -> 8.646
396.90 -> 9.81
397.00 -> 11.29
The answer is 13.01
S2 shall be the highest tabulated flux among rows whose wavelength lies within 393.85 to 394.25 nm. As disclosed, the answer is 27.21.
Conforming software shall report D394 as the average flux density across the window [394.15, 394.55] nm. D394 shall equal 23.1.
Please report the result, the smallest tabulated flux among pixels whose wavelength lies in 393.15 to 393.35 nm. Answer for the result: 6.599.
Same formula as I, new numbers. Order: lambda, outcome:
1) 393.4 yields 5.326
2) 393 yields 14.09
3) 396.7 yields 12.18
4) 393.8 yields 20.14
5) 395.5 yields 43.37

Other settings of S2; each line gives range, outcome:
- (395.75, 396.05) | 44.4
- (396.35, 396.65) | 23.28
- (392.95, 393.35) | 14.09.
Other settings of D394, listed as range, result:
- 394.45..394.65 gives 31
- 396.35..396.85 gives 15.9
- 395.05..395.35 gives 40.4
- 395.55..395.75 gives 36.1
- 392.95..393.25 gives 11.7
